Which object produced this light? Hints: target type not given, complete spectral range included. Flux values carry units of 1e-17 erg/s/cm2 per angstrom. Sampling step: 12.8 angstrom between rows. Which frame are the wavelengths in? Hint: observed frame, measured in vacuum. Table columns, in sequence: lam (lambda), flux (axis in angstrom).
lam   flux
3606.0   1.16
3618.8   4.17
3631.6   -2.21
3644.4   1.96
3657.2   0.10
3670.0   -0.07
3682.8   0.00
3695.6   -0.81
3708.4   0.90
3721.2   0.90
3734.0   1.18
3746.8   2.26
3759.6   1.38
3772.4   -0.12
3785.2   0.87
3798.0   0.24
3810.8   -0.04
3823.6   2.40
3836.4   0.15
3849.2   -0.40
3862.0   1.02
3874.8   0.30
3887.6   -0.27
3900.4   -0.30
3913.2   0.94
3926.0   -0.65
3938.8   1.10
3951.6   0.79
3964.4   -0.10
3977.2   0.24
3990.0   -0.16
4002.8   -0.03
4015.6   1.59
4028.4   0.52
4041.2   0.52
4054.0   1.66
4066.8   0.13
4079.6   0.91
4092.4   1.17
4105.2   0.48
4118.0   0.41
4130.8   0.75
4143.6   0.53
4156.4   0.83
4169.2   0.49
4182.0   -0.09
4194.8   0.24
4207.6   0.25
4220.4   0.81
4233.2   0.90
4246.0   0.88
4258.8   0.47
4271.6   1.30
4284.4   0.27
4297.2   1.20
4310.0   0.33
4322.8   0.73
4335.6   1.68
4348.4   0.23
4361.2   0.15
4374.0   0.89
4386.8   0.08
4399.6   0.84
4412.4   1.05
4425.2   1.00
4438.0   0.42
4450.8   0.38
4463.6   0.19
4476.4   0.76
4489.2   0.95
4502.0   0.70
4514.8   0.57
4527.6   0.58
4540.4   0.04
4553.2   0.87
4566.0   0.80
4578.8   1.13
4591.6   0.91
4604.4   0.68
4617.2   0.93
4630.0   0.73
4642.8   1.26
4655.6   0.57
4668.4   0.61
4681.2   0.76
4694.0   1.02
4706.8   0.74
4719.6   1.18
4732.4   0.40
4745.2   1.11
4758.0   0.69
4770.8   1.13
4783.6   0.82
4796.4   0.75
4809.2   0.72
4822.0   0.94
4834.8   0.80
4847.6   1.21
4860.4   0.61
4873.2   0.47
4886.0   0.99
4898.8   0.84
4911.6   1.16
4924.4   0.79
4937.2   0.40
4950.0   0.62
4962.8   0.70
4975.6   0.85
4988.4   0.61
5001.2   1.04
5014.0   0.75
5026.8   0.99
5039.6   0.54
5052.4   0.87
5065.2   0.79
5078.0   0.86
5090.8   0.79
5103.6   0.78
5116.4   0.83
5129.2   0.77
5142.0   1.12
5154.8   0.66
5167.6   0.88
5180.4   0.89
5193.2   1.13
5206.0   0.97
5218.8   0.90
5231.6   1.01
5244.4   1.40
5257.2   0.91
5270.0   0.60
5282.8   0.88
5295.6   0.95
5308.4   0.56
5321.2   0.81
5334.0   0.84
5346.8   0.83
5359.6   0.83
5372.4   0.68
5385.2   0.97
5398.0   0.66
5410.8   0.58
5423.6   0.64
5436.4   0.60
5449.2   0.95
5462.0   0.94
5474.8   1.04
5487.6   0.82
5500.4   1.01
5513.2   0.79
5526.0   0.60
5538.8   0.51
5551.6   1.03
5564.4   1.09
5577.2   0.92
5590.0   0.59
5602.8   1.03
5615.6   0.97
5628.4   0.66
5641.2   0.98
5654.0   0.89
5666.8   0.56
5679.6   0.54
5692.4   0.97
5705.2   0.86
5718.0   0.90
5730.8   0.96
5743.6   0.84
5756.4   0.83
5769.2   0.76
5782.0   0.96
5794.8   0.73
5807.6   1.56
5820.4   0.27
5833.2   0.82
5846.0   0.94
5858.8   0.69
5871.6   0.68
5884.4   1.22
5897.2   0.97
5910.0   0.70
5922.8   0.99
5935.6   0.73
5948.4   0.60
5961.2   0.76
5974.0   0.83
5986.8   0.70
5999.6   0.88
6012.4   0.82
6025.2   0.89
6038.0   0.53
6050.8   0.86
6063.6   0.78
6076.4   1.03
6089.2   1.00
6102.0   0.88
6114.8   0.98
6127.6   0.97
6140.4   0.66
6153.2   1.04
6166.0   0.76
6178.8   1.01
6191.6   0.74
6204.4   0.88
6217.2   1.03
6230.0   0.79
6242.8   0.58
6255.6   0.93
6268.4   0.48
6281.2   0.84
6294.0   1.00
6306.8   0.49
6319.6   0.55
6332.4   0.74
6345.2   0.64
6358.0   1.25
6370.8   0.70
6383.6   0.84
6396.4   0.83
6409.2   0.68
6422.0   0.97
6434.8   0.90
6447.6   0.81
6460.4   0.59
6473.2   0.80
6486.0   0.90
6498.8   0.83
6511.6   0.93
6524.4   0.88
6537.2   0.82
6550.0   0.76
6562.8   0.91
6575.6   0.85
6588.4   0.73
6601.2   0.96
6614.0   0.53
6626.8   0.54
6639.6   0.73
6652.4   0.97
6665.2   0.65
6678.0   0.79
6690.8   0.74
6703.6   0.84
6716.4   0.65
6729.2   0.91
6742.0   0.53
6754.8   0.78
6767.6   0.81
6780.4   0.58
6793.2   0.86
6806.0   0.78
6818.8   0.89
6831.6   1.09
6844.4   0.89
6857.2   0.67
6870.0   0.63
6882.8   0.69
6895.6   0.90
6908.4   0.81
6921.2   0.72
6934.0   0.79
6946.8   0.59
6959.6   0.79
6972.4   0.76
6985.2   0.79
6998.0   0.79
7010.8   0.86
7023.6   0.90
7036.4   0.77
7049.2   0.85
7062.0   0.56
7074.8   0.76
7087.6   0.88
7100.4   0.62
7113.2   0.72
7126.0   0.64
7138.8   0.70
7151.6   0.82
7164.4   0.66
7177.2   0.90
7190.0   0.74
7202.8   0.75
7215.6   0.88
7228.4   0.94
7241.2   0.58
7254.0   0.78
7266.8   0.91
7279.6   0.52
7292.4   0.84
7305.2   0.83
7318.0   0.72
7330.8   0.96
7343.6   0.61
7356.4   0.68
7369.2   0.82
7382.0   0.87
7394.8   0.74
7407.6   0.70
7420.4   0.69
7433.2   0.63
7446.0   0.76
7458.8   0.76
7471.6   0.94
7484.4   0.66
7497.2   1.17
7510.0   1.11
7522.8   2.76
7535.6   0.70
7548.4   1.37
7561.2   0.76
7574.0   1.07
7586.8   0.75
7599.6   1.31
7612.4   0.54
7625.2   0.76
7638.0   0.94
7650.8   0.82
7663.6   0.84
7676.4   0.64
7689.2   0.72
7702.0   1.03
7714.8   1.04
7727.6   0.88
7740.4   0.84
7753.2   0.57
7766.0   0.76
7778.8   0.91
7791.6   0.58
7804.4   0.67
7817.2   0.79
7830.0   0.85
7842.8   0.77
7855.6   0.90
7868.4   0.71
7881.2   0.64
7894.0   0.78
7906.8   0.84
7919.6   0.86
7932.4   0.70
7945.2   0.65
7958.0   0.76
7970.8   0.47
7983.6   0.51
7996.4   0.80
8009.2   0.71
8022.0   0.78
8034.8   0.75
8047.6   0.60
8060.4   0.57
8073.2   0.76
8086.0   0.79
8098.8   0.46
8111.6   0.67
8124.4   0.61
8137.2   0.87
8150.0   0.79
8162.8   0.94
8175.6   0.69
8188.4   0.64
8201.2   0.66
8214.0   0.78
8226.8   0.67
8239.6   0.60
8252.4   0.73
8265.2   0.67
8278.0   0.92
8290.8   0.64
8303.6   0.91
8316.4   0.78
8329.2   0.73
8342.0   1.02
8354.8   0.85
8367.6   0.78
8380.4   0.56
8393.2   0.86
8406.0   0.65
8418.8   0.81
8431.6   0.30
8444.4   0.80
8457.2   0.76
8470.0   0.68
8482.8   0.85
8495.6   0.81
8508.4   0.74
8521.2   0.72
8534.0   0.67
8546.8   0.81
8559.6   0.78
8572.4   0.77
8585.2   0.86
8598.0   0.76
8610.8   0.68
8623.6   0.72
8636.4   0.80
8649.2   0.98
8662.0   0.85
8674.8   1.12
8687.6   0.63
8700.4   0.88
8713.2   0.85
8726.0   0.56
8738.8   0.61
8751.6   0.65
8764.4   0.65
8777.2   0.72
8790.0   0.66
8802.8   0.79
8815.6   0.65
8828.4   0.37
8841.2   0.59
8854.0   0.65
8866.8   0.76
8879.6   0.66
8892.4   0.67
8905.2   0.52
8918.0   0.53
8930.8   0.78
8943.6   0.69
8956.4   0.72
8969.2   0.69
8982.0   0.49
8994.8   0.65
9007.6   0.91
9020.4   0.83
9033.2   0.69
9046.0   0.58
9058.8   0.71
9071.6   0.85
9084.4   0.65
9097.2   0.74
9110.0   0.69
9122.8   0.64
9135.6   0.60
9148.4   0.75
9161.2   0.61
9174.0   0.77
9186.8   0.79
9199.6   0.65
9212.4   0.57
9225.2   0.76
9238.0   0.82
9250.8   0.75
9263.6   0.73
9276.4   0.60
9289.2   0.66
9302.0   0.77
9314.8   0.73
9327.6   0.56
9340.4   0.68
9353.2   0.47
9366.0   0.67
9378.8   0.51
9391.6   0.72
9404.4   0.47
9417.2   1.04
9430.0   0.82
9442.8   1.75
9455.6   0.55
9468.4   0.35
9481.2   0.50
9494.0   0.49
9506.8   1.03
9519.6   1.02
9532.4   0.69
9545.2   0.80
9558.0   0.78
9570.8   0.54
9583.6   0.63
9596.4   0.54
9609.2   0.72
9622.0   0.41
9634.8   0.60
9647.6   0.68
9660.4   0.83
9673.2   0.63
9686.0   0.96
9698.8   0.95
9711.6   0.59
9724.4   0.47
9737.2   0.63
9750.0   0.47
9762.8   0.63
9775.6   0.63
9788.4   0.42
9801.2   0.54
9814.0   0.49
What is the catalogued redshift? 0.15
